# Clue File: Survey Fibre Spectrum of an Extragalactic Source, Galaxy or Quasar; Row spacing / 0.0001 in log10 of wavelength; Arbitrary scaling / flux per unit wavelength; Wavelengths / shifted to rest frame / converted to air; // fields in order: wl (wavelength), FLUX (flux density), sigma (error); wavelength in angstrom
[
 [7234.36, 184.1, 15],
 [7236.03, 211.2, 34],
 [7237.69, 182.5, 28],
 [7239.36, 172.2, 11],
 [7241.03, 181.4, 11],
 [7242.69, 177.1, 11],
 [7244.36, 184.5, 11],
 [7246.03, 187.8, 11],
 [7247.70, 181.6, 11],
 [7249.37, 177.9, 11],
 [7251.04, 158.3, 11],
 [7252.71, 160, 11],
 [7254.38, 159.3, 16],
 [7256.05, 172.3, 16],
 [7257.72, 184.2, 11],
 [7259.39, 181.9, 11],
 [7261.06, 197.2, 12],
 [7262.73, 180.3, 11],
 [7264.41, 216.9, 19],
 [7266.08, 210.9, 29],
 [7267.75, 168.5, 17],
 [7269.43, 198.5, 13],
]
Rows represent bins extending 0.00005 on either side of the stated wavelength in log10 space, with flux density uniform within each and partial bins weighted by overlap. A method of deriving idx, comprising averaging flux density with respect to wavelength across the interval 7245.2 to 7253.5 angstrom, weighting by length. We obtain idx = 173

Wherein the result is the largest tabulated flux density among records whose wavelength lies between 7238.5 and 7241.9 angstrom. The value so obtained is 181.4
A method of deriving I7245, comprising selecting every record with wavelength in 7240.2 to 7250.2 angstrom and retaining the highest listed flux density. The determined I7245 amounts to 187.8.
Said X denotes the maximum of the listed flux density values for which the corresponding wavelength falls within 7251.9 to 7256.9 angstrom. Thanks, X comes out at 172.3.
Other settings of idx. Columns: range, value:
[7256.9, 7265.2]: 192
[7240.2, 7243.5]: 180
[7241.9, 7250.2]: 182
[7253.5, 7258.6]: 172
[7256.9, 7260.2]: 183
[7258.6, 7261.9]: 190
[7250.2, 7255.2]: 159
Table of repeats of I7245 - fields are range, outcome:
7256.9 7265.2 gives 216.9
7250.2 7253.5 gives 160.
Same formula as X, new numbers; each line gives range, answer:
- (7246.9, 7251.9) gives 181.6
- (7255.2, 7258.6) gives 184.2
